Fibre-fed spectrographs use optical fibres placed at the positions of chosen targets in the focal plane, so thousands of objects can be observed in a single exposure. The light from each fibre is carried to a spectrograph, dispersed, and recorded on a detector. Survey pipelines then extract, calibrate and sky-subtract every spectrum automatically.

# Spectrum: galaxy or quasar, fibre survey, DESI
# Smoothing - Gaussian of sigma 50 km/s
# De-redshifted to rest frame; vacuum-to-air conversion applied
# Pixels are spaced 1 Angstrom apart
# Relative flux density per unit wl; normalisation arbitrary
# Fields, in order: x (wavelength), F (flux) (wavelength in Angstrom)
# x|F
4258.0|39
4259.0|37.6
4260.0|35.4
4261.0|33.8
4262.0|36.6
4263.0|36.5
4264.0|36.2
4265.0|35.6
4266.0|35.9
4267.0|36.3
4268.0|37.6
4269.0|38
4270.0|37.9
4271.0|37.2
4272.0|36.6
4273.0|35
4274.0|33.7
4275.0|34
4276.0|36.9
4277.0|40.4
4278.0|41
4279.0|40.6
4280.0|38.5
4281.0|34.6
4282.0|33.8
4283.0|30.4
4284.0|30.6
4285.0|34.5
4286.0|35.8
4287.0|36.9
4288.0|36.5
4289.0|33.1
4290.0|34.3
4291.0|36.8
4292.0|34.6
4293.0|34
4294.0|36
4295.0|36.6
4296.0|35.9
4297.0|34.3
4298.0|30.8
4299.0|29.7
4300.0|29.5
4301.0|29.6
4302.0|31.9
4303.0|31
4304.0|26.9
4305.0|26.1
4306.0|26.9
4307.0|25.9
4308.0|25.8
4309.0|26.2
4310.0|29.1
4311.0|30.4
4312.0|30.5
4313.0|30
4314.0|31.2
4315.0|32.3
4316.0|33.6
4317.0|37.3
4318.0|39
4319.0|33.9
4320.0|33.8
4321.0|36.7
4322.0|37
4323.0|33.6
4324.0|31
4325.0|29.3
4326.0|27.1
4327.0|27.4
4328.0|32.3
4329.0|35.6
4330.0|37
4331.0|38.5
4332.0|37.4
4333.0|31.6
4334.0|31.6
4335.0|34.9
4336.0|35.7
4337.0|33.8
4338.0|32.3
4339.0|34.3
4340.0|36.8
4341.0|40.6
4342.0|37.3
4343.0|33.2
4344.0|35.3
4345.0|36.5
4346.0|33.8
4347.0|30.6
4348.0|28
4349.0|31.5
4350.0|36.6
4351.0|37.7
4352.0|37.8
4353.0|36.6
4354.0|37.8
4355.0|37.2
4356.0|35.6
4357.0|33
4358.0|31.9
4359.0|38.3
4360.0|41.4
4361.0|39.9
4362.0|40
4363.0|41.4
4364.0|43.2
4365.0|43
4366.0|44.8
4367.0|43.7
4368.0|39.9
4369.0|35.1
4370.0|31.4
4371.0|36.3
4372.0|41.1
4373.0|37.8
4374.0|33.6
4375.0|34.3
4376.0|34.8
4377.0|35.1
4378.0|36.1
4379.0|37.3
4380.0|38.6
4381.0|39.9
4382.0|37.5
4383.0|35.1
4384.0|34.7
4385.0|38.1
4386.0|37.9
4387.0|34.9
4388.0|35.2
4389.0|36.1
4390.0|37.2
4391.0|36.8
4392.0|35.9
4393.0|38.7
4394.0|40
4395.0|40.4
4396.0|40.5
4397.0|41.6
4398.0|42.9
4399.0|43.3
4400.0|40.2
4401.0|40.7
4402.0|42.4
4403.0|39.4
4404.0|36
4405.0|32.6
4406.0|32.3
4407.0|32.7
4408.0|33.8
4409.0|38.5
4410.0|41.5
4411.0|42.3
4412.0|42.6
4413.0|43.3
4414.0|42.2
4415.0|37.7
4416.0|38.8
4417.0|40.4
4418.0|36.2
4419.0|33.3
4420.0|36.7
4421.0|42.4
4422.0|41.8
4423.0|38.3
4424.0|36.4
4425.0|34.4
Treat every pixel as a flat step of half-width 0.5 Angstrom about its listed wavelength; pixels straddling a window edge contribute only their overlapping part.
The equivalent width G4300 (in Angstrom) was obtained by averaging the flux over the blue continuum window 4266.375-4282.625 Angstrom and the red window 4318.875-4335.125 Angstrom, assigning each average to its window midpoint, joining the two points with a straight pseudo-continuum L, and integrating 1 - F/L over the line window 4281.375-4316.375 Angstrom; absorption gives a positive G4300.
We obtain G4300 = 3.5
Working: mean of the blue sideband 36.9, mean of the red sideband 33.4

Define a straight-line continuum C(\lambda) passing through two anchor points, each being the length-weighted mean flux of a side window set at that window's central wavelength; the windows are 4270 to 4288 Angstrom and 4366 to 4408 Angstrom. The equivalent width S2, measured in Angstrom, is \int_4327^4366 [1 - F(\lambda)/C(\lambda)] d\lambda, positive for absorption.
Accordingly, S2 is 0.97 Angstrom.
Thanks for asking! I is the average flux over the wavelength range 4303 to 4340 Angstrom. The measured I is 32.2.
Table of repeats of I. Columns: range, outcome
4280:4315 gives 31.9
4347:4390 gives 37.1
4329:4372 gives 36.5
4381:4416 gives 38.4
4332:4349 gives 34.2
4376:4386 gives 36.9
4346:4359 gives 34.6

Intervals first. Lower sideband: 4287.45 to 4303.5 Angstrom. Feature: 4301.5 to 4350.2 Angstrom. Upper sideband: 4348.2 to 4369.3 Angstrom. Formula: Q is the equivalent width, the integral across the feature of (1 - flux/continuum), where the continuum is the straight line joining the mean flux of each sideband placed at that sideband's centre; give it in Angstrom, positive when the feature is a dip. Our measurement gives 4.3 Angstrom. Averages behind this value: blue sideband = 33.4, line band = 32.6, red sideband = 38.3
